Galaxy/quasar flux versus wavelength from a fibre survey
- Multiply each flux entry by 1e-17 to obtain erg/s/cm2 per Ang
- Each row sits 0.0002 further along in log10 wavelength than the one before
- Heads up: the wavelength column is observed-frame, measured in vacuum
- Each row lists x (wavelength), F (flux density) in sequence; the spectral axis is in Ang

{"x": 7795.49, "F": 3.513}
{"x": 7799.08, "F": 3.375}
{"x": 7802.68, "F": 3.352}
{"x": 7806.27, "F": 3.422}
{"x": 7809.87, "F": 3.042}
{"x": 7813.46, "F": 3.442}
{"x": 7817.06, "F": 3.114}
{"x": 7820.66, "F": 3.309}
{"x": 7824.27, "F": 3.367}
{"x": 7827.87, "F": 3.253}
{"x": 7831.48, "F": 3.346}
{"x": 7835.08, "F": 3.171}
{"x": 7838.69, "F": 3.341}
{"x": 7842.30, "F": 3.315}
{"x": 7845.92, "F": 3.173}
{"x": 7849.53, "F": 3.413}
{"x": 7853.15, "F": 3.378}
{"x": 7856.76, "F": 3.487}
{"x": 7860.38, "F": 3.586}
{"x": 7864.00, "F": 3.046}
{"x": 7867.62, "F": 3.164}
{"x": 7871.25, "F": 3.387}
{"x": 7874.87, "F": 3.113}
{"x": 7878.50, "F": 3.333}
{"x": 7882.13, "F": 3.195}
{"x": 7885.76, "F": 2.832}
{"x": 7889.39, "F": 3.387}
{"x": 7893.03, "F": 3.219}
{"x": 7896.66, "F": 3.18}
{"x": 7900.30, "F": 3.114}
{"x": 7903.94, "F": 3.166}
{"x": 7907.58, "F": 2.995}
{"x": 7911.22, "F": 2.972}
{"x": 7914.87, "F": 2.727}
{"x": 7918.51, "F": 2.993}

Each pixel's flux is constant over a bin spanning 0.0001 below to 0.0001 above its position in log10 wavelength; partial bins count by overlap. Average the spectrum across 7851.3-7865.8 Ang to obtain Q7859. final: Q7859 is 3.38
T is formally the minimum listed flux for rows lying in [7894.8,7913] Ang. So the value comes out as 2.972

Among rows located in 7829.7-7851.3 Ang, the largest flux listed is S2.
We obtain 3.413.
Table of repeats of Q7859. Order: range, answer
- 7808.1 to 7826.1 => 3.26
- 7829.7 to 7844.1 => 3.29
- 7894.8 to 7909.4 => 3.11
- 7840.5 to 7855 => 3.32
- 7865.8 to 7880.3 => 3.25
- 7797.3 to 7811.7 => 3.3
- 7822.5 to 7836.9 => 3.29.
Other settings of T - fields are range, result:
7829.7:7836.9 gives 3.171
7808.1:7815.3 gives 3.042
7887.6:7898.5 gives 3.18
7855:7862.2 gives 3.487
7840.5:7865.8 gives 3.046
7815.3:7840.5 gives 3.114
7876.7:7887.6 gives 2.832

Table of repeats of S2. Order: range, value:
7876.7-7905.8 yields 3.387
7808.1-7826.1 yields 3.442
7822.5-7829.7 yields 3.367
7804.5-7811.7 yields 3.422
